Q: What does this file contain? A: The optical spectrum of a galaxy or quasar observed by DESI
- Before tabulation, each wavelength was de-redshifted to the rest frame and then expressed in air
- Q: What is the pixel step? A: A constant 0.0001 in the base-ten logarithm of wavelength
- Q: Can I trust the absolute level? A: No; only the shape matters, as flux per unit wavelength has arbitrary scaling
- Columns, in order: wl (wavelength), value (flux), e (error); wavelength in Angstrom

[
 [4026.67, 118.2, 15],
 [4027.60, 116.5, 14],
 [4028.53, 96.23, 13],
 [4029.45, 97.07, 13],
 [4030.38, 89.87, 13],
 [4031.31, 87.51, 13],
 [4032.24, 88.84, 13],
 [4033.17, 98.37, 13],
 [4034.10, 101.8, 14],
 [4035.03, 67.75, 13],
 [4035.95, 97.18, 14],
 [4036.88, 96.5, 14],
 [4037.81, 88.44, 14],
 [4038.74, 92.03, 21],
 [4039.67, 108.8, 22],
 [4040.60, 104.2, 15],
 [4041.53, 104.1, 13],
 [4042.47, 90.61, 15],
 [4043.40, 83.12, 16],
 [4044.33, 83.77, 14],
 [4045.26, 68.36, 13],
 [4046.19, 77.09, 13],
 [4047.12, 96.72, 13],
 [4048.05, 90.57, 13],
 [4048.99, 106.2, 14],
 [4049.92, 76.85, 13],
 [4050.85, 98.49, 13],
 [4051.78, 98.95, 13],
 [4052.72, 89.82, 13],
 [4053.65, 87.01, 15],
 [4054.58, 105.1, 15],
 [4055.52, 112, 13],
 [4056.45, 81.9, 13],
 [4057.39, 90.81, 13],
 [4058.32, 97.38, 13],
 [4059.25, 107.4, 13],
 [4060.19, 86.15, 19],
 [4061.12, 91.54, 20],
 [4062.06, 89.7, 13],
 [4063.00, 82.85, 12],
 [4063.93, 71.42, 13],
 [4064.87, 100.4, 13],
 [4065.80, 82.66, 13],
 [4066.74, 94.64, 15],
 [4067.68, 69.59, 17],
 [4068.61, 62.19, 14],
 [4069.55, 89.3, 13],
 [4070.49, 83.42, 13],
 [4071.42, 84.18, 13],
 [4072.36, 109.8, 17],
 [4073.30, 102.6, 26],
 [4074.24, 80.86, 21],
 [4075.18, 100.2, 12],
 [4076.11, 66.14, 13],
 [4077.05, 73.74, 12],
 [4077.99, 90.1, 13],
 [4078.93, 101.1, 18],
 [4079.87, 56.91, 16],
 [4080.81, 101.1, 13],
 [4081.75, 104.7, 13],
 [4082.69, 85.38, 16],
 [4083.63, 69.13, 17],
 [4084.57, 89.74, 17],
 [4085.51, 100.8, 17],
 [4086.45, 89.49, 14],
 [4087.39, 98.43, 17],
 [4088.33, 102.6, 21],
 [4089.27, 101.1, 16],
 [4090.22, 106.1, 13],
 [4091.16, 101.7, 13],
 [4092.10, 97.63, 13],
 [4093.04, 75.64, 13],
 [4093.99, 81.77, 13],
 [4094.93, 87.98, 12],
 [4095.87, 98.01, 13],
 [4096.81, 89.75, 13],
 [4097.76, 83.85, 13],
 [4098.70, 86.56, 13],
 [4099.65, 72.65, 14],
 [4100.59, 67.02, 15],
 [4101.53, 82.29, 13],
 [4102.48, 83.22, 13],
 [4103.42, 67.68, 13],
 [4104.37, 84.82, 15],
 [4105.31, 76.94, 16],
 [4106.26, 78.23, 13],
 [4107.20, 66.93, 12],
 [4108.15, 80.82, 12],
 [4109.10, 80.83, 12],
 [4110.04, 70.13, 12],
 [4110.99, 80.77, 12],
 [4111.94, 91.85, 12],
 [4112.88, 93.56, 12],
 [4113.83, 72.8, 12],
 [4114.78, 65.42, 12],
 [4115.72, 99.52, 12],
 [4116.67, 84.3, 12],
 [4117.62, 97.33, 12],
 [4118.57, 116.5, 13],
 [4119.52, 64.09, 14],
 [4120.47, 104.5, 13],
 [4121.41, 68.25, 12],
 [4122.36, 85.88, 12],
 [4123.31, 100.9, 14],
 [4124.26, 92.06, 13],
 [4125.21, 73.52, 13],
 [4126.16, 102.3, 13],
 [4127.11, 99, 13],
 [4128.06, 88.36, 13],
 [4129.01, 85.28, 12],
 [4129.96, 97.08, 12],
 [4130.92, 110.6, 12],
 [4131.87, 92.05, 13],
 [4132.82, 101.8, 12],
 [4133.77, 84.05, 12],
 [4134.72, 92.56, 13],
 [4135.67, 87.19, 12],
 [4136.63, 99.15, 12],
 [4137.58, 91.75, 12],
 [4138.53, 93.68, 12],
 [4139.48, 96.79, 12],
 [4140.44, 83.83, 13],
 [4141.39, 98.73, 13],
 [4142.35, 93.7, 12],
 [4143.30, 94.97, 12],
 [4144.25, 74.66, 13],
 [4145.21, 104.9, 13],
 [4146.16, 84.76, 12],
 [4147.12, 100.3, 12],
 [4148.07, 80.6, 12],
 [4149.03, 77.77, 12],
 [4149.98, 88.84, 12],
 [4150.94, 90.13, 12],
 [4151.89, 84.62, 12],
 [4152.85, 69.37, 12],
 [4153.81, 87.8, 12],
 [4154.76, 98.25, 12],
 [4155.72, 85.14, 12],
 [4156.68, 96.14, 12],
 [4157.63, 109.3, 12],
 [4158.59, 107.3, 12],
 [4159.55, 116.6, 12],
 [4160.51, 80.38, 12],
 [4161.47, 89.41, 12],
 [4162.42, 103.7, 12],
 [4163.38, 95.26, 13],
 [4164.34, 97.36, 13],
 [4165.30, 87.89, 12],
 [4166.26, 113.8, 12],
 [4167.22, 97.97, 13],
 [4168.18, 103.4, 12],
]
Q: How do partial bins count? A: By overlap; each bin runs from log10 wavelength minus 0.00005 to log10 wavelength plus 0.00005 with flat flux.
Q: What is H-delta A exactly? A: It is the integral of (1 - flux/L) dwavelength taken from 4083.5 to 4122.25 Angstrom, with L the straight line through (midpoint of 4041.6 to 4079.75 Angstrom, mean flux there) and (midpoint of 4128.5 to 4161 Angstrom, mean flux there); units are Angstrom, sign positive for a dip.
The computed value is 2.0 Angstrom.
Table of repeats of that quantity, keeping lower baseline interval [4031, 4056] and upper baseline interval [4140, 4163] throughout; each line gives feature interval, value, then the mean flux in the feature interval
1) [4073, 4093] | 0.3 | 91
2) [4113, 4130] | 0.6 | 88.6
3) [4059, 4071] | 1.0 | 85.1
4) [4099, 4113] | 2.1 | 78.2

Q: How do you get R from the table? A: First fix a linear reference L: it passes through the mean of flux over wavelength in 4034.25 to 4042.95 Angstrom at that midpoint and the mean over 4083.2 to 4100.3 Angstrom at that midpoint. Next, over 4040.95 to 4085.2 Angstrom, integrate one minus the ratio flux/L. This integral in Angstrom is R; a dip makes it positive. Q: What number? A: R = 1.93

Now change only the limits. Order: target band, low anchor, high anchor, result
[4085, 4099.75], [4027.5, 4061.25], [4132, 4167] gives 0.1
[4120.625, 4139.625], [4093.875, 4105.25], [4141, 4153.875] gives -1.4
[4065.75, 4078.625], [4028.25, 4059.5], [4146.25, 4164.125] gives 1.0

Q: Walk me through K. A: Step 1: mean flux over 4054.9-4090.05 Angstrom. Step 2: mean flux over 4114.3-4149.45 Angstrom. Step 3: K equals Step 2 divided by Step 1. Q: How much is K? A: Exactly 1.02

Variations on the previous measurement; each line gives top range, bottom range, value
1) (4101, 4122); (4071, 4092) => 0.90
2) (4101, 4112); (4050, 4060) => 0.82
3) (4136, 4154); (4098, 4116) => 1.13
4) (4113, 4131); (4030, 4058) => 0.97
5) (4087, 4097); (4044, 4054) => 1.07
